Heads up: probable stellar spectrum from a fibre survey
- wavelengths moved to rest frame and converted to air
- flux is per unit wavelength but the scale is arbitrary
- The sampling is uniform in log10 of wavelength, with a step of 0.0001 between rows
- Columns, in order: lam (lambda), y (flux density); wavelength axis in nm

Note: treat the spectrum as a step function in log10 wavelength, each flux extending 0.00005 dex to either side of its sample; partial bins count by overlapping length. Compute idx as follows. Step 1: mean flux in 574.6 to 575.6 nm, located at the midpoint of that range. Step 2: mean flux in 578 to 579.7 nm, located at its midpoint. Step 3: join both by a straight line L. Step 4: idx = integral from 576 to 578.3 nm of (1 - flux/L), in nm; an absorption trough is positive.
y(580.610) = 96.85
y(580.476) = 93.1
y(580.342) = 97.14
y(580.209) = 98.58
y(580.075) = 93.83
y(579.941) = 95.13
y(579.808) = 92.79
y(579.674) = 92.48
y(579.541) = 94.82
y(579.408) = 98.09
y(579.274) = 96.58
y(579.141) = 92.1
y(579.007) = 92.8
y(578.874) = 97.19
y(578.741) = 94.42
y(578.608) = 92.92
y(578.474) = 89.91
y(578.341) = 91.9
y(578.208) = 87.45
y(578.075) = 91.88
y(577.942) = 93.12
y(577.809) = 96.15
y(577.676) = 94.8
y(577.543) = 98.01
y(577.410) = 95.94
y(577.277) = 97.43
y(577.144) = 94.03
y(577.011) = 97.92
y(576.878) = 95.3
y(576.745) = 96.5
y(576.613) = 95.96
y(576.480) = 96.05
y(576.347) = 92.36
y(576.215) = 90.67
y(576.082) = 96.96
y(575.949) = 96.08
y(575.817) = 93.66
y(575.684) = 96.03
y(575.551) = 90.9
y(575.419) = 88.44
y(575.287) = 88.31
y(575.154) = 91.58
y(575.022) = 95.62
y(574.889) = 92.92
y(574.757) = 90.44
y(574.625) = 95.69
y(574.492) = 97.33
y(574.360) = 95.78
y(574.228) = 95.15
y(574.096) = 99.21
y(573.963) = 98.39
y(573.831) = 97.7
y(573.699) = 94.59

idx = -0.05 nm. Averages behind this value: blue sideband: 91.7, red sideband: 93.3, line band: 94.7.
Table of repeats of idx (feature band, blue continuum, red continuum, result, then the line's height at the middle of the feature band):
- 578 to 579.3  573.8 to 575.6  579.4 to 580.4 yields 0.032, 95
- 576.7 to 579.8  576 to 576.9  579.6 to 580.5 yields 0.014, 94.8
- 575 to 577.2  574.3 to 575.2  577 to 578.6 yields 0.005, 94.1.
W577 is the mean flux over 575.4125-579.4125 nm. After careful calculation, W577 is 94.3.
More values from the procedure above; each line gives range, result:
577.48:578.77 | 93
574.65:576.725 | 93.2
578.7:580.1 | 94.6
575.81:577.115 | 95.2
